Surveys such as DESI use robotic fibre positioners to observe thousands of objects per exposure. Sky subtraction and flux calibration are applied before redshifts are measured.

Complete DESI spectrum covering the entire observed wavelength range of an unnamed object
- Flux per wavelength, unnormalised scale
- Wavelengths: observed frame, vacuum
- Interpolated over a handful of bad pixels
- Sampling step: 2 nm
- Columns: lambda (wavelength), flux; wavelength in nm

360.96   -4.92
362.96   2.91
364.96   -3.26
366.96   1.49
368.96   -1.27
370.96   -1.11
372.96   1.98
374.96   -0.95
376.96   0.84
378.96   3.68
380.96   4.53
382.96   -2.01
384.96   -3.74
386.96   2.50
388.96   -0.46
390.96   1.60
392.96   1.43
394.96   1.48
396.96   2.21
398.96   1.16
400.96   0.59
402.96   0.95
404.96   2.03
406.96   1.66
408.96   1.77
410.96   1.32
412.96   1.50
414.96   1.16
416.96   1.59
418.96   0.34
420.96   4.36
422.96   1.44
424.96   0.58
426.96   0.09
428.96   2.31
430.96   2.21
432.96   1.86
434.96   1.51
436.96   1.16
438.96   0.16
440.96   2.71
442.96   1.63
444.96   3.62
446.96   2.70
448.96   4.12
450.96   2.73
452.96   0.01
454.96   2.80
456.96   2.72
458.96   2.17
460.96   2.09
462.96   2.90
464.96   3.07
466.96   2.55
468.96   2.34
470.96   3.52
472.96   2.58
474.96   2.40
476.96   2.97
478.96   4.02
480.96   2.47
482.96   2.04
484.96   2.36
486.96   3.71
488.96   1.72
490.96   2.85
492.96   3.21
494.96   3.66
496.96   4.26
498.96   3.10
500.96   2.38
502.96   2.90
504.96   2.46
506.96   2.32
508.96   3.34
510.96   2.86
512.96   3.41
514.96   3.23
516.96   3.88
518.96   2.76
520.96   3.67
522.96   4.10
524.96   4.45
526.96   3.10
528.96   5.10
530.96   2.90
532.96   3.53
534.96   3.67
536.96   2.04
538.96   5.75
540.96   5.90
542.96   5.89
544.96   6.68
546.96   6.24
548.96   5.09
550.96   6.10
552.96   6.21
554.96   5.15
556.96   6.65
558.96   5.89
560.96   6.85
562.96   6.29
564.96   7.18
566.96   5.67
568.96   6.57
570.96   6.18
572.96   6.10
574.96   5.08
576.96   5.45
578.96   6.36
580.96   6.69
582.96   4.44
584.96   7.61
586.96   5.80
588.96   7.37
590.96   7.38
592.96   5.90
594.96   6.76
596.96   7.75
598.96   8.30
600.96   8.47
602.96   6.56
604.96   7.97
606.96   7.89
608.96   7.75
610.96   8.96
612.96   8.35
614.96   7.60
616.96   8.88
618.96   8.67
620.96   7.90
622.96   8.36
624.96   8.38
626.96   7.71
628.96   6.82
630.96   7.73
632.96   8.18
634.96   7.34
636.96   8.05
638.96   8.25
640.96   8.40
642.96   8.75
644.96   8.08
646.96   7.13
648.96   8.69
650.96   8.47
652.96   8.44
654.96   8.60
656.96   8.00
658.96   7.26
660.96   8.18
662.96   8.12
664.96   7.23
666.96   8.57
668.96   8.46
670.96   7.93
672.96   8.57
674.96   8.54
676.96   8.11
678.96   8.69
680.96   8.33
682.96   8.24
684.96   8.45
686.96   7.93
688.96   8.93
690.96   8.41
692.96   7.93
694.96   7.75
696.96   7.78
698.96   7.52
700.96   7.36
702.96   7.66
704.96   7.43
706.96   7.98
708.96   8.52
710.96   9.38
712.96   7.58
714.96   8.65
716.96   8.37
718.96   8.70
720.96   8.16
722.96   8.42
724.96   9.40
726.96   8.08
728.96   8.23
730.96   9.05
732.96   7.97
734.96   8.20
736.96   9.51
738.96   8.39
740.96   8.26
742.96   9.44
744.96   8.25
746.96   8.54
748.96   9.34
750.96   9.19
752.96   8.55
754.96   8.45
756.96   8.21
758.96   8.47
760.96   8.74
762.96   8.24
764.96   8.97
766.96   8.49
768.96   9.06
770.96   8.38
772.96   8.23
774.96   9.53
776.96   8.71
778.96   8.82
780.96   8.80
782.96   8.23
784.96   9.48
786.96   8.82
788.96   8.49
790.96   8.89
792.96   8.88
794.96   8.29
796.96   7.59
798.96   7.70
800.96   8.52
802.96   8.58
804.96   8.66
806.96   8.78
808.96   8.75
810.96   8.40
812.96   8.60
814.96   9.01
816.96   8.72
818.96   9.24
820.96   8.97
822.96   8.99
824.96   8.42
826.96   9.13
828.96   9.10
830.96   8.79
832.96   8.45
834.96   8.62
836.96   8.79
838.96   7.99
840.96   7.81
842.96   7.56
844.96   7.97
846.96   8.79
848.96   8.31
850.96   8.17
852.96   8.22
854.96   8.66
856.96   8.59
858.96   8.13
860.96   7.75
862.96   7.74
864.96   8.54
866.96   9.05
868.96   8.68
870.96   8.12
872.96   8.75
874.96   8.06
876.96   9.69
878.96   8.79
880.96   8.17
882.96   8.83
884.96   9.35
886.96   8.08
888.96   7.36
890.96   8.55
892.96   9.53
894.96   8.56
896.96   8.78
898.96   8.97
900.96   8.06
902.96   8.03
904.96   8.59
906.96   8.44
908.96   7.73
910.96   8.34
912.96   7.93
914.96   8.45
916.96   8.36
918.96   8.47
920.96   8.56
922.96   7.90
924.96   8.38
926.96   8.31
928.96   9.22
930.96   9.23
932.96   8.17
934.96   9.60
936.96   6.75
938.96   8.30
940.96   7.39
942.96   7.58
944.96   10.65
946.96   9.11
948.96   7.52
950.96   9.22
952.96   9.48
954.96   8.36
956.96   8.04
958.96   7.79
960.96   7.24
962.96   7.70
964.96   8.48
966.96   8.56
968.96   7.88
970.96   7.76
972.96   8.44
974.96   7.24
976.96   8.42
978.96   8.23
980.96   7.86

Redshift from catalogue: 0.353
